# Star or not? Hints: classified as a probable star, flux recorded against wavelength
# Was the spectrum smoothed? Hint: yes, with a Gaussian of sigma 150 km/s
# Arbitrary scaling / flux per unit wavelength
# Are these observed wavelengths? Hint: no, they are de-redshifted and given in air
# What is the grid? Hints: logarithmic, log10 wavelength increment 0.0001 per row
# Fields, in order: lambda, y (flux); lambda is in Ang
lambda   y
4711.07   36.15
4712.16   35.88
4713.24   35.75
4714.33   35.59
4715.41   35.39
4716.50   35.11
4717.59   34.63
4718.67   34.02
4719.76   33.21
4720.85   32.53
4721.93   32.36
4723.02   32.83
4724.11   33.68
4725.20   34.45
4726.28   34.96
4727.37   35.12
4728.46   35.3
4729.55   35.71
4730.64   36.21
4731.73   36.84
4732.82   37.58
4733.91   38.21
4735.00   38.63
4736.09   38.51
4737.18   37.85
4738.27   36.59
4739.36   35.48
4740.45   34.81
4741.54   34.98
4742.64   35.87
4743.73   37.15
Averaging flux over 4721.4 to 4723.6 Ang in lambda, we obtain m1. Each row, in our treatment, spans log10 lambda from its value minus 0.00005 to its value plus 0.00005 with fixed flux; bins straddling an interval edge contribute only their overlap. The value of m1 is 32.5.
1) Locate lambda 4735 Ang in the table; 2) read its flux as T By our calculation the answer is 38.63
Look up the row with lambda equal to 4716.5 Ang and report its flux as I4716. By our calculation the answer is 35.11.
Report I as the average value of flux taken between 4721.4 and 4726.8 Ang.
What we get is 33.7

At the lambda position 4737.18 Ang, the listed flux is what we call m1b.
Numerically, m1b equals 37.85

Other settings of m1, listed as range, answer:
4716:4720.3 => 34.2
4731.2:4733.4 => 37.2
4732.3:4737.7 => 38.2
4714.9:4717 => 35.2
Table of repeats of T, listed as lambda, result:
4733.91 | 38.21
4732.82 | 37.58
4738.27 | 36.59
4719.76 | 33.21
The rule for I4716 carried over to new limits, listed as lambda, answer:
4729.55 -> 35.71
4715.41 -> 35.39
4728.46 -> 35.3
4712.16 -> 35.88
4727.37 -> 35.12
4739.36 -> 35.48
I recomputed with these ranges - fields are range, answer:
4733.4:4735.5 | 38.4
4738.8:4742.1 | 35.1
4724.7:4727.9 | 34.9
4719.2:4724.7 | 32.9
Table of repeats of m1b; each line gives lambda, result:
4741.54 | 34.98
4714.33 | 35.59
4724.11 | 33.68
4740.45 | 34.81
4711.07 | 36.15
